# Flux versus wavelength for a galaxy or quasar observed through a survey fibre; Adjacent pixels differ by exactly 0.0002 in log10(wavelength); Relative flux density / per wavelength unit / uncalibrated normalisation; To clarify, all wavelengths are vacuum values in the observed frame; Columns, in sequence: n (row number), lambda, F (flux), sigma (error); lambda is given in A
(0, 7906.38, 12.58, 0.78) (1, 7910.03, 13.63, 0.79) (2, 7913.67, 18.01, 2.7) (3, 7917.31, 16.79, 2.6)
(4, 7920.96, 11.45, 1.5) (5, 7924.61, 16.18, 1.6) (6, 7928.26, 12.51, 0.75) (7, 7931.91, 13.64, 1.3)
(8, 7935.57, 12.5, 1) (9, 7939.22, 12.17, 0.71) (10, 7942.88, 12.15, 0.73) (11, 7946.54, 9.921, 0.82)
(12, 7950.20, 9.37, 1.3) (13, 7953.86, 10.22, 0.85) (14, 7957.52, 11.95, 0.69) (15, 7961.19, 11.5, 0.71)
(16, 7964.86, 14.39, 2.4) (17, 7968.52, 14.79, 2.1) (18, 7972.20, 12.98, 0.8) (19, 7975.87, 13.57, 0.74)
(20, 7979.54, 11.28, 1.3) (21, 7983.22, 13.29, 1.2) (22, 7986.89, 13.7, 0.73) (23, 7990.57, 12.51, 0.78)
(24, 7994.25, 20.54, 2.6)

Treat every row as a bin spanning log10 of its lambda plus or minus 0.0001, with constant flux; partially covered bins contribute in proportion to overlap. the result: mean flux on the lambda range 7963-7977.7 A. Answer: 13.9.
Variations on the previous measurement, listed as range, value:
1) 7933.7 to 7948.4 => 11.7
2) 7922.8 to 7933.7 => 14.1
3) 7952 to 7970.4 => 12.6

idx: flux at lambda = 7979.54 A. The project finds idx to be 11.28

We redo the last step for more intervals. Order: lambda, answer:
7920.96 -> 11.45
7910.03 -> 13.63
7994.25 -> 20.54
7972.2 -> 12.98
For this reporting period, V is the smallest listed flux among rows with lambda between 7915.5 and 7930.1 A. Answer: 11.45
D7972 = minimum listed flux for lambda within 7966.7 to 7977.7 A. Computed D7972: 12.98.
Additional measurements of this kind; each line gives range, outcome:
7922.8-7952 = 9.37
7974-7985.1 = 11.28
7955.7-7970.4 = 11.5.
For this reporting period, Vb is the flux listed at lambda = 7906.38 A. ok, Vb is 12.58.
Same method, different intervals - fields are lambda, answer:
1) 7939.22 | 12.17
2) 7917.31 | 16.79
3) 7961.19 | 11.5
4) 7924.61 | 16.18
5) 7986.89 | 13.7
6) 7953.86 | 10.22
